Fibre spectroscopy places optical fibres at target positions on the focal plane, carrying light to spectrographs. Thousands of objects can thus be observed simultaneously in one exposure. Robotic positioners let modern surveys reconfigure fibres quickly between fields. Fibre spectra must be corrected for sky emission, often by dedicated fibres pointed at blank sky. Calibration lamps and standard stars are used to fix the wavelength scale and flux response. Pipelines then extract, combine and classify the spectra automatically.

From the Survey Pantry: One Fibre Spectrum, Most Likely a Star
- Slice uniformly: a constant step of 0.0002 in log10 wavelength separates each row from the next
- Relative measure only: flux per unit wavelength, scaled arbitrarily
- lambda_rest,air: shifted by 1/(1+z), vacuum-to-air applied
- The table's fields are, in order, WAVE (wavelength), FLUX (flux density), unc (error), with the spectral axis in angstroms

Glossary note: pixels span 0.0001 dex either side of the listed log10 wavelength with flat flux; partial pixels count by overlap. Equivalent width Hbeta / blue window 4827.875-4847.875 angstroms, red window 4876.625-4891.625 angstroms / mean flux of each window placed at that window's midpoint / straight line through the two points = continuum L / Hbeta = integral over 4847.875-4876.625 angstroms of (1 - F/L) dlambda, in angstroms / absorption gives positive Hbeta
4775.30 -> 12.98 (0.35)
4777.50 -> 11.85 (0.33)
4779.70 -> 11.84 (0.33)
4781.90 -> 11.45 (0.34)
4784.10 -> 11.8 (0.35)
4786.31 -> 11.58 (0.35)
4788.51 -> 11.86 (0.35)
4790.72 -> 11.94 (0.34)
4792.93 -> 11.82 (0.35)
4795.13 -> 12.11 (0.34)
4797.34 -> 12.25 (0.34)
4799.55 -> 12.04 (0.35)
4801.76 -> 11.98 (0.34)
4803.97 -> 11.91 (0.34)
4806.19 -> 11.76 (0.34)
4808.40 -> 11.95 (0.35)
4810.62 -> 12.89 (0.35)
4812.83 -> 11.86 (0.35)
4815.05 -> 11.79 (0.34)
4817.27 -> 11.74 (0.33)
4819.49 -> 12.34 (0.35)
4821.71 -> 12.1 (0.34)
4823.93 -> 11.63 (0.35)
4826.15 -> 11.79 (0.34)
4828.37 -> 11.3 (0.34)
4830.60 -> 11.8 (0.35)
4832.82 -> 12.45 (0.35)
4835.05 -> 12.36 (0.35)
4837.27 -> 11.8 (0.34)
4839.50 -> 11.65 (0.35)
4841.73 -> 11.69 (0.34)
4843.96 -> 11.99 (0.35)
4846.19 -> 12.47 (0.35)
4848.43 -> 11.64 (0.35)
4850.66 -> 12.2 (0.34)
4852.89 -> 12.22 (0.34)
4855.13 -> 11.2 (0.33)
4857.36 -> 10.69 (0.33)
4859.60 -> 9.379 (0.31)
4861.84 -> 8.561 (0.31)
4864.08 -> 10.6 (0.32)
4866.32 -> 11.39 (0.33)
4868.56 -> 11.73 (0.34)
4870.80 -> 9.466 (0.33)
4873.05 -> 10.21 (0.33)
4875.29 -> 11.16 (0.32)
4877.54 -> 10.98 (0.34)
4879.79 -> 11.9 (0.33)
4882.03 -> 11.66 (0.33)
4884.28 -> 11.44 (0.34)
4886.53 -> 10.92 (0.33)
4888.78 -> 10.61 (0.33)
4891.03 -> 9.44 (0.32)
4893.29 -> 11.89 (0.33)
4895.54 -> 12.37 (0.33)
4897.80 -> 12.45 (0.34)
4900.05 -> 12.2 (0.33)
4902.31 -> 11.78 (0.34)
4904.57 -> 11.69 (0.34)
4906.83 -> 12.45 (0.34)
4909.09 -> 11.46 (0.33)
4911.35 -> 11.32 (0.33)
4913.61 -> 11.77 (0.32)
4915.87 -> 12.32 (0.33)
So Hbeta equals 1.74 angstroms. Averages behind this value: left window 12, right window 11.1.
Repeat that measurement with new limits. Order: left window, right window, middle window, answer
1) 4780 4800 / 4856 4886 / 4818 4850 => -2.0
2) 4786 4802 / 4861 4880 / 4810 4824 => -0.6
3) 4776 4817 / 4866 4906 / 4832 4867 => 0.5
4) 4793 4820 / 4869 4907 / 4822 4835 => 0.0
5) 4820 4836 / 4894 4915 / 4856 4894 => 4.0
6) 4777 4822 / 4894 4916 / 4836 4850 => 0.1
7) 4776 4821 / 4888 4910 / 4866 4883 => 1.0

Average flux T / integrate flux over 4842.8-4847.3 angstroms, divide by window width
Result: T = 12.2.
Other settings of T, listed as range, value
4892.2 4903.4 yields 12.1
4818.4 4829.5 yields 11.8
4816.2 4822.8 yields 12.1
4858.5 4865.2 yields 9.51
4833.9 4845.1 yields 11.9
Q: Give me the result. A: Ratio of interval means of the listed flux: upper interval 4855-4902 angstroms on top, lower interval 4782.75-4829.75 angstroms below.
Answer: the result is 0.9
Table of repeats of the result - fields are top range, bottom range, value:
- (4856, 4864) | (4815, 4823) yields 0.81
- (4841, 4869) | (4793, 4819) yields 0.93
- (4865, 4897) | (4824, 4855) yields 0.93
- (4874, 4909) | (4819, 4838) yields 0.96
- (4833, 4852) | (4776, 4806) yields 1.01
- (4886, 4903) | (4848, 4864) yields 1.06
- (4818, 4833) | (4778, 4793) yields 1.01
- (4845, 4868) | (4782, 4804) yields 0.93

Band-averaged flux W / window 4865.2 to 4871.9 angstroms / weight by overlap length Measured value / 10.9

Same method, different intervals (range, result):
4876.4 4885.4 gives 11.5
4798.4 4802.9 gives 12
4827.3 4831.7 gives 11.5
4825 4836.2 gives 11.9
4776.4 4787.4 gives 11.7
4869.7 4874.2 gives 9.85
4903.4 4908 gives 12.1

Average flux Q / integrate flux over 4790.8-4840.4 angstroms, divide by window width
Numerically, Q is 12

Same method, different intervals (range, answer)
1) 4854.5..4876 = 10.4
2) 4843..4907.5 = 11.3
